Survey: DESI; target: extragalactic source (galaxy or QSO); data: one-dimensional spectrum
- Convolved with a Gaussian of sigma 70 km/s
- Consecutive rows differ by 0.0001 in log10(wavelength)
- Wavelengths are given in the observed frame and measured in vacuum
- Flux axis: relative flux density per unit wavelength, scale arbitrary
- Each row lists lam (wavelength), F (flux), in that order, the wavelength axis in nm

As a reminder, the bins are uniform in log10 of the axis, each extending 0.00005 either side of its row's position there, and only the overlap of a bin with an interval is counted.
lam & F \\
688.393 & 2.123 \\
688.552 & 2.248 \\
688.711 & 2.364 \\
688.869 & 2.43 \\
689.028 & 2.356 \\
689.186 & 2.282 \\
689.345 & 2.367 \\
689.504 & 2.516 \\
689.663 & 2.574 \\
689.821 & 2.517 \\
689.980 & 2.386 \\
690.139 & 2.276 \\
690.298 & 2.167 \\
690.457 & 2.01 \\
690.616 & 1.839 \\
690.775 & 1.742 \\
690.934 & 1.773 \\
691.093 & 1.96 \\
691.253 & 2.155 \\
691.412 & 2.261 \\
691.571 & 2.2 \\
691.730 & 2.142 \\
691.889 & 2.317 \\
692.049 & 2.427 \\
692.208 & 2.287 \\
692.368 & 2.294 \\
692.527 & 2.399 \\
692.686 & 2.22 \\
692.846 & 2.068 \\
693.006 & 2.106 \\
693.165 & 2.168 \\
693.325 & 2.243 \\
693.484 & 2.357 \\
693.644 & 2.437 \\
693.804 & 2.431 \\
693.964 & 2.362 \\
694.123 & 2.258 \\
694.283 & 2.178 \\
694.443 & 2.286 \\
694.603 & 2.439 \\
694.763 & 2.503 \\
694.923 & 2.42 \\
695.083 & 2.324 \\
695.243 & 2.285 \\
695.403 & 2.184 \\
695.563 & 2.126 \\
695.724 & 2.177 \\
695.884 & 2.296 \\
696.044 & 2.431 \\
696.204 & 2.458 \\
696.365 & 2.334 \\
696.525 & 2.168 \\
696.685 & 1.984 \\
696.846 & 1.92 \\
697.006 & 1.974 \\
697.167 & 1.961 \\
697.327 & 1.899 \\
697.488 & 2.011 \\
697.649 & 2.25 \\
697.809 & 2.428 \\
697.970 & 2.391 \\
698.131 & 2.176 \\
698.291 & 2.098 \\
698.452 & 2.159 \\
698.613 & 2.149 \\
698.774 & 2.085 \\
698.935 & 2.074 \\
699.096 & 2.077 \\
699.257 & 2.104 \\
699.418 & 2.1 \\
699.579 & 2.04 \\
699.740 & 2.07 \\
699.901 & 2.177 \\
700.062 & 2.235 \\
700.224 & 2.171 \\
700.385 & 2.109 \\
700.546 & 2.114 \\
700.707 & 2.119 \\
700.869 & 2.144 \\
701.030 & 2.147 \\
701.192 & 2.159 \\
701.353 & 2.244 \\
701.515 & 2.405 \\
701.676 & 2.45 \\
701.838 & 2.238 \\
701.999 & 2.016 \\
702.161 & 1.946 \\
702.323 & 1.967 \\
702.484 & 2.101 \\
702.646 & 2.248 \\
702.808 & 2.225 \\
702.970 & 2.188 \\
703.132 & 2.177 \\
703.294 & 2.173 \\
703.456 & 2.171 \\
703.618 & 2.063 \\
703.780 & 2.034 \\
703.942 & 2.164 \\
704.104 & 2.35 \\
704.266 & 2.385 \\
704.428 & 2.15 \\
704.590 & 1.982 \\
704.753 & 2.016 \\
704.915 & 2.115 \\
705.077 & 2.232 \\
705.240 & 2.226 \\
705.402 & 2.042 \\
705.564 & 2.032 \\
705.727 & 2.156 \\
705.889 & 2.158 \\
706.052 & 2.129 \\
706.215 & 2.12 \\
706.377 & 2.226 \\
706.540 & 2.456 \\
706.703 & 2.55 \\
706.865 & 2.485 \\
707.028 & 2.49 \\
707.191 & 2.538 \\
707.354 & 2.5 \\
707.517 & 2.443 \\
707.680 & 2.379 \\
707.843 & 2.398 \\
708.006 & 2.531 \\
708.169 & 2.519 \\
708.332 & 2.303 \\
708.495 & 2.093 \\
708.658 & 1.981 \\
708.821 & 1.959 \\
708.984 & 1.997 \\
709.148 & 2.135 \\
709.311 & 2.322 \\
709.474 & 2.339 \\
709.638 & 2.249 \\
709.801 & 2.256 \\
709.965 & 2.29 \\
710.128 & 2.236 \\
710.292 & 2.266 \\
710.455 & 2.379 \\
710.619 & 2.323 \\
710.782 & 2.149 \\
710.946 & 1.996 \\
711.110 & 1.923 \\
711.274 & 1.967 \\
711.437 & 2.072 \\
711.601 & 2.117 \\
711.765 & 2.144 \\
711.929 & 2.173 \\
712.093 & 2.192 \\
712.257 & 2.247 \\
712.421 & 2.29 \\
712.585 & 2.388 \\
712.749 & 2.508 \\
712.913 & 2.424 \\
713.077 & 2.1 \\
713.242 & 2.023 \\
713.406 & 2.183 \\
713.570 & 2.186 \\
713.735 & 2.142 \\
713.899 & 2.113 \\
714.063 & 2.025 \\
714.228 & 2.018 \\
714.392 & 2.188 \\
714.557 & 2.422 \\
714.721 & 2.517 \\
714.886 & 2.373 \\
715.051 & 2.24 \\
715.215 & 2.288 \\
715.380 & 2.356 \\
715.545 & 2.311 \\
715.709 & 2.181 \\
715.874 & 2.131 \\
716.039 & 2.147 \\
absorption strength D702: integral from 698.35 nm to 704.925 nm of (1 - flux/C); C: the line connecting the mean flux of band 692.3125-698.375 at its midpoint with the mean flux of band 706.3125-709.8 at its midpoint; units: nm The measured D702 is 0.39 nm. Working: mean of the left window 2.24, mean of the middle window 2.15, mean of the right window 2.33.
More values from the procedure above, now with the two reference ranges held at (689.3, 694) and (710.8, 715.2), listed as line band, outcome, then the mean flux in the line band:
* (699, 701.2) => 0.09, 2.12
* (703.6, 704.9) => 0.04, 2.15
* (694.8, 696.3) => -0.06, 2.31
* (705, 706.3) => 0.04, 2.14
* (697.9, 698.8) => 0.02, 2.18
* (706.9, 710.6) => -0.17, 2.3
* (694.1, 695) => -0.05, 2.35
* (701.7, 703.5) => 0.06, 2.14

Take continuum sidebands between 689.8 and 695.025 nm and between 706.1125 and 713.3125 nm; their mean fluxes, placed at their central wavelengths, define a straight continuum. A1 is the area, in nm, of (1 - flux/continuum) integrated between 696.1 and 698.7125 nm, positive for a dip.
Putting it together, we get 0.10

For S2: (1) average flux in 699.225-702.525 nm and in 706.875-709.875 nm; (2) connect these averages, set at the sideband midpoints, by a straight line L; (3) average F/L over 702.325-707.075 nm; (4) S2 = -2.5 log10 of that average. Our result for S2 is 0.02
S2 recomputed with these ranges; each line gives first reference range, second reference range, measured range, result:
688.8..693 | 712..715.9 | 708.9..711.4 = 0.03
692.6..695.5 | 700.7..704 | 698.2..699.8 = 0.06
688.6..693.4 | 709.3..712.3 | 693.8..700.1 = 0.01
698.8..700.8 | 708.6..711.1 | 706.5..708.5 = -0.13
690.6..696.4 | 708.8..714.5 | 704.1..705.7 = 0.03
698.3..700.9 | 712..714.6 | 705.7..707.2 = -0.08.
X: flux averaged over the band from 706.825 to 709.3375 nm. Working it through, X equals 2.31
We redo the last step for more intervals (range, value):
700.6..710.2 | 2.22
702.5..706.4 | 2.15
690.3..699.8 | 2.19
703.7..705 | 2.15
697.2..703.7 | 2.15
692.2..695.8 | 2.28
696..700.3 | 2.14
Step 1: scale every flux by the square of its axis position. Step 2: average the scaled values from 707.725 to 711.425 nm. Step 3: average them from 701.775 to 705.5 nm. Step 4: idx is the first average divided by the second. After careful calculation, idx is 1.1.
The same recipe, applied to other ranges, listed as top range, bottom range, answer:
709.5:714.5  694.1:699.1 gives 1.04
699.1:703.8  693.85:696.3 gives 0.95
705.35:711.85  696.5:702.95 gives 1.08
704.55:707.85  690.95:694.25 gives 1.05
